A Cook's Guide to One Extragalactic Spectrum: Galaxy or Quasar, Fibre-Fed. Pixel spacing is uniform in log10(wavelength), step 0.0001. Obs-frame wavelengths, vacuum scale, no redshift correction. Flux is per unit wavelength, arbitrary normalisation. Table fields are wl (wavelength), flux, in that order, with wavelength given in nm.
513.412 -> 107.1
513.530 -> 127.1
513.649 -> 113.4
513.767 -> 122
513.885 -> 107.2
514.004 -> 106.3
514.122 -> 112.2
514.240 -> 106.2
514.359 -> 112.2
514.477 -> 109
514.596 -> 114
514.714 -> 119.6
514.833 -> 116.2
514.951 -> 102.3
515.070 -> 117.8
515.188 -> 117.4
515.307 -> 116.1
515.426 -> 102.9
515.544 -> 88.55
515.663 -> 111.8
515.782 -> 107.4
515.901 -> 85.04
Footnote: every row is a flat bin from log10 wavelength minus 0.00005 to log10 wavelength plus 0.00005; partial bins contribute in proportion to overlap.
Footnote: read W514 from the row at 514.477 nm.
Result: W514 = 109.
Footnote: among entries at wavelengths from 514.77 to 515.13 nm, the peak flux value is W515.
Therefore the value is 117.8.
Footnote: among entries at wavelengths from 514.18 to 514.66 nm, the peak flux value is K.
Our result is 114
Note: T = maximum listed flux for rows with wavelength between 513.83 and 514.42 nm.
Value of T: 112.2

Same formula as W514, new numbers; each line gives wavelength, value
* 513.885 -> 107.2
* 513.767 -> 122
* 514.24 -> 106.2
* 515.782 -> 107.4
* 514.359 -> 112.2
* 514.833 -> 116.2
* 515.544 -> 88.55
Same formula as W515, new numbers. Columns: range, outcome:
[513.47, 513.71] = 127.1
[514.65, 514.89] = 119.6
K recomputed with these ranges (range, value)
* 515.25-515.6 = 116.1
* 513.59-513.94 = 122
